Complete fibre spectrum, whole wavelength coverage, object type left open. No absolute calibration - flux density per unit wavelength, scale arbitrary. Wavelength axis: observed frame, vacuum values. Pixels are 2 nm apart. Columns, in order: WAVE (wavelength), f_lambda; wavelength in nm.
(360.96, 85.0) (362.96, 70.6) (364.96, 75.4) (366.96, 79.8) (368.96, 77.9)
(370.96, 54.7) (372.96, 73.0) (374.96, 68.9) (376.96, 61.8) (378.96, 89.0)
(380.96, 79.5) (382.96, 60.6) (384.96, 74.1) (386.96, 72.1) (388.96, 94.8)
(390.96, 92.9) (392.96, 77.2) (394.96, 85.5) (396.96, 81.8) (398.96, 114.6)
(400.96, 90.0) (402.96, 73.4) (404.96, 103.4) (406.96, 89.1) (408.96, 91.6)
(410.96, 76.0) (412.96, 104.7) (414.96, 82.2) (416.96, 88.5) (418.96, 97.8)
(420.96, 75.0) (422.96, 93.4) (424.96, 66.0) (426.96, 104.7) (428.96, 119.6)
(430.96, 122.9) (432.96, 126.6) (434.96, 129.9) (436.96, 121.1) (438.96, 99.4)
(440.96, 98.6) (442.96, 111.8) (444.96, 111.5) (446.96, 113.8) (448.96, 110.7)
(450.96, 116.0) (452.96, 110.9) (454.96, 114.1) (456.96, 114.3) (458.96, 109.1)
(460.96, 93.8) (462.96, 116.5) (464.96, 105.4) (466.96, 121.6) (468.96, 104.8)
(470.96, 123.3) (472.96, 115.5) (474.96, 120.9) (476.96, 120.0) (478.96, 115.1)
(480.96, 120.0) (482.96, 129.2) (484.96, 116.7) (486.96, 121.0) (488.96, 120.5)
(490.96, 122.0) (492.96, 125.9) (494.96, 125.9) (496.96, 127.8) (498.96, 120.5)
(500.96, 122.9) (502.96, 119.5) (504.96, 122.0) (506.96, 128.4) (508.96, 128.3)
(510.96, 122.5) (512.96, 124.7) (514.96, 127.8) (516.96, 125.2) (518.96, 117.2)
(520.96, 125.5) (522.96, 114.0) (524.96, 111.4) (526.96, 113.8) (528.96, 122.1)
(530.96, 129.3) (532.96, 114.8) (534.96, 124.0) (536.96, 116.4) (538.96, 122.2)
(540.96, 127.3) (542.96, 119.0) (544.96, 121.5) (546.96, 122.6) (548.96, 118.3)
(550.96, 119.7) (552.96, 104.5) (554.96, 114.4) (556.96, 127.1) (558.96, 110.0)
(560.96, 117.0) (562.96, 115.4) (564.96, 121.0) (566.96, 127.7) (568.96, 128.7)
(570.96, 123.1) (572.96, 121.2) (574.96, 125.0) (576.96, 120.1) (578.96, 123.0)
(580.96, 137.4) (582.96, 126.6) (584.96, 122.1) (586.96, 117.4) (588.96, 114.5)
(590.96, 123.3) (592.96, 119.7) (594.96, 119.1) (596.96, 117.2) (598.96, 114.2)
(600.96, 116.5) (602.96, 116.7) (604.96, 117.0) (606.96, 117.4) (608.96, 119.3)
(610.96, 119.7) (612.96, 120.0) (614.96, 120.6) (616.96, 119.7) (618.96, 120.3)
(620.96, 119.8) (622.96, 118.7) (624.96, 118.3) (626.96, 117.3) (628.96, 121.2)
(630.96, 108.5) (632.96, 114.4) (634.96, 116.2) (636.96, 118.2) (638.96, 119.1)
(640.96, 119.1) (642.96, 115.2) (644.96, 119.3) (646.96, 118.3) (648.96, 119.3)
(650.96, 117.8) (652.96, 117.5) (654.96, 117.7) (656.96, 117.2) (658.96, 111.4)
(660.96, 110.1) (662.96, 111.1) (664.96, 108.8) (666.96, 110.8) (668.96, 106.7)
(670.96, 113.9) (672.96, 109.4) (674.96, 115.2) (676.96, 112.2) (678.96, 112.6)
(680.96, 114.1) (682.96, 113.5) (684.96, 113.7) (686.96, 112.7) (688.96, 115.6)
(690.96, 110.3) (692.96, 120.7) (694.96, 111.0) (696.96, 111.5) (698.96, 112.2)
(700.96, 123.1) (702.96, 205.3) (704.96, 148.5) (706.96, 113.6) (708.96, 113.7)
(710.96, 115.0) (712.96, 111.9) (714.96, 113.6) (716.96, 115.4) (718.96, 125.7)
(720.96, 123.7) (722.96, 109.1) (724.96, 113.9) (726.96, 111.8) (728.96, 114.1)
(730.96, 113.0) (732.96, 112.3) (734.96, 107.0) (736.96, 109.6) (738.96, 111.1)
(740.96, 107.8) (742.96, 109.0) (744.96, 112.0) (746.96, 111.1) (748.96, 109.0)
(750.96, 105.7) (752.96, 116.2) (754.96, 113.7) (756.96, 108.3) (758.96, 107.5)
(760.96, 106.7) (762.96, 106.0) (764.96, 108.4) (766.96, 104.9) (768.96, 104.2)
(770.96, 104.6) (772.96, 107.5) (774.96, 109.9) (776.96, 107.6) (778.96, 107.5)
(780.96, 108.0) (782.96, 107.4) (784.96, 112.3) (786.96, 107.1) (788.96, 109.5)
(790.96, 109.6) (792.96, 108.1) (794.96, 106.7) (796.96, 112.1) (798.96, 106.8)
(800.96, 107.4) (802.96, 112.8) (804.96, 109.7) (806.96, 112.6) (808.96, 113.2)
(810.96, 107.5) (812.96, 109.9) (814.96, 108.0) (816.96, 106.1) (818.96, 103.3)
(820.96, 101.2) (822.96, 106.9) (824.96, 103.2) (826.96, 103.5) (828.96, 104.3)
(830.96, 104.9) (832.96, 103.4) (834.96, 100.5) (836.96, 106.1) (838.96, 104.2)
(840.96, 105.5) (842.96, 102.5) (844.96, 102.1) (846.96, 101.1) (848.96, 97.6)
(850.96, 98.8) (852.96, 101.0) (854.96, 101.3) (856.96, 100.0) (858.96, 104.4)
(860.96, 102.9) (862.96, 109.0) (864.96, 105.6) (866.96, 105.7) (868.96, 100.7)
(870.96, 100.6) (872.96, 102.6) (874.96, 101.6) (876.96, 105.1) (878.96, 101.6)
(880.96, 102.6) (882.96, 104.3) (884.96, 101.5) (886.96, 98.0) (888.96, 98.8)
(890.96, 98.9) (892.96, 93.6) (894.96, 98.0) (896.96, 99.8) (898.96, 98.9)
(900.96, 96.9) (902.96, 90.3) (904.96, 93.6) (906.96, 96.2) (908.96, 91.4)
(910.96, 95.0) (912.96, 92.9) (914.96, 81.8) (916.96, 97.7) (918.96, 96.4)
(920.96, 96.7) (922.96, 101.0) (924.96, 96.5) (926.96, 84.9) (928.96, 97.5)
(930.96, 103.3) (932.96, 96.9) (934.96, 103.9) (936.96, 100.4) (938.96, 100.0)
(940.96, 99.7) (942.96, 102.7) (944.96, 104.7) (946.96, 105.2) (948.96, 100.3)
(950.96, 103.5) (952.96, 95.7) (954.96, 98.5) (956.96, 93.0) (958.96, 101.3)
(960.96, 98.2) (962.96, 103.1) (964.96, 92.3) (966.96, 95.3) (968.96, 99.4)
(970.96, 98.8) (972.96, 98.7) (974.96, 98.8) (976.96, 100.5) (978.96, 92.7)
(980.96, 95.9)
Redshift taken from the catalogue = 0.07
